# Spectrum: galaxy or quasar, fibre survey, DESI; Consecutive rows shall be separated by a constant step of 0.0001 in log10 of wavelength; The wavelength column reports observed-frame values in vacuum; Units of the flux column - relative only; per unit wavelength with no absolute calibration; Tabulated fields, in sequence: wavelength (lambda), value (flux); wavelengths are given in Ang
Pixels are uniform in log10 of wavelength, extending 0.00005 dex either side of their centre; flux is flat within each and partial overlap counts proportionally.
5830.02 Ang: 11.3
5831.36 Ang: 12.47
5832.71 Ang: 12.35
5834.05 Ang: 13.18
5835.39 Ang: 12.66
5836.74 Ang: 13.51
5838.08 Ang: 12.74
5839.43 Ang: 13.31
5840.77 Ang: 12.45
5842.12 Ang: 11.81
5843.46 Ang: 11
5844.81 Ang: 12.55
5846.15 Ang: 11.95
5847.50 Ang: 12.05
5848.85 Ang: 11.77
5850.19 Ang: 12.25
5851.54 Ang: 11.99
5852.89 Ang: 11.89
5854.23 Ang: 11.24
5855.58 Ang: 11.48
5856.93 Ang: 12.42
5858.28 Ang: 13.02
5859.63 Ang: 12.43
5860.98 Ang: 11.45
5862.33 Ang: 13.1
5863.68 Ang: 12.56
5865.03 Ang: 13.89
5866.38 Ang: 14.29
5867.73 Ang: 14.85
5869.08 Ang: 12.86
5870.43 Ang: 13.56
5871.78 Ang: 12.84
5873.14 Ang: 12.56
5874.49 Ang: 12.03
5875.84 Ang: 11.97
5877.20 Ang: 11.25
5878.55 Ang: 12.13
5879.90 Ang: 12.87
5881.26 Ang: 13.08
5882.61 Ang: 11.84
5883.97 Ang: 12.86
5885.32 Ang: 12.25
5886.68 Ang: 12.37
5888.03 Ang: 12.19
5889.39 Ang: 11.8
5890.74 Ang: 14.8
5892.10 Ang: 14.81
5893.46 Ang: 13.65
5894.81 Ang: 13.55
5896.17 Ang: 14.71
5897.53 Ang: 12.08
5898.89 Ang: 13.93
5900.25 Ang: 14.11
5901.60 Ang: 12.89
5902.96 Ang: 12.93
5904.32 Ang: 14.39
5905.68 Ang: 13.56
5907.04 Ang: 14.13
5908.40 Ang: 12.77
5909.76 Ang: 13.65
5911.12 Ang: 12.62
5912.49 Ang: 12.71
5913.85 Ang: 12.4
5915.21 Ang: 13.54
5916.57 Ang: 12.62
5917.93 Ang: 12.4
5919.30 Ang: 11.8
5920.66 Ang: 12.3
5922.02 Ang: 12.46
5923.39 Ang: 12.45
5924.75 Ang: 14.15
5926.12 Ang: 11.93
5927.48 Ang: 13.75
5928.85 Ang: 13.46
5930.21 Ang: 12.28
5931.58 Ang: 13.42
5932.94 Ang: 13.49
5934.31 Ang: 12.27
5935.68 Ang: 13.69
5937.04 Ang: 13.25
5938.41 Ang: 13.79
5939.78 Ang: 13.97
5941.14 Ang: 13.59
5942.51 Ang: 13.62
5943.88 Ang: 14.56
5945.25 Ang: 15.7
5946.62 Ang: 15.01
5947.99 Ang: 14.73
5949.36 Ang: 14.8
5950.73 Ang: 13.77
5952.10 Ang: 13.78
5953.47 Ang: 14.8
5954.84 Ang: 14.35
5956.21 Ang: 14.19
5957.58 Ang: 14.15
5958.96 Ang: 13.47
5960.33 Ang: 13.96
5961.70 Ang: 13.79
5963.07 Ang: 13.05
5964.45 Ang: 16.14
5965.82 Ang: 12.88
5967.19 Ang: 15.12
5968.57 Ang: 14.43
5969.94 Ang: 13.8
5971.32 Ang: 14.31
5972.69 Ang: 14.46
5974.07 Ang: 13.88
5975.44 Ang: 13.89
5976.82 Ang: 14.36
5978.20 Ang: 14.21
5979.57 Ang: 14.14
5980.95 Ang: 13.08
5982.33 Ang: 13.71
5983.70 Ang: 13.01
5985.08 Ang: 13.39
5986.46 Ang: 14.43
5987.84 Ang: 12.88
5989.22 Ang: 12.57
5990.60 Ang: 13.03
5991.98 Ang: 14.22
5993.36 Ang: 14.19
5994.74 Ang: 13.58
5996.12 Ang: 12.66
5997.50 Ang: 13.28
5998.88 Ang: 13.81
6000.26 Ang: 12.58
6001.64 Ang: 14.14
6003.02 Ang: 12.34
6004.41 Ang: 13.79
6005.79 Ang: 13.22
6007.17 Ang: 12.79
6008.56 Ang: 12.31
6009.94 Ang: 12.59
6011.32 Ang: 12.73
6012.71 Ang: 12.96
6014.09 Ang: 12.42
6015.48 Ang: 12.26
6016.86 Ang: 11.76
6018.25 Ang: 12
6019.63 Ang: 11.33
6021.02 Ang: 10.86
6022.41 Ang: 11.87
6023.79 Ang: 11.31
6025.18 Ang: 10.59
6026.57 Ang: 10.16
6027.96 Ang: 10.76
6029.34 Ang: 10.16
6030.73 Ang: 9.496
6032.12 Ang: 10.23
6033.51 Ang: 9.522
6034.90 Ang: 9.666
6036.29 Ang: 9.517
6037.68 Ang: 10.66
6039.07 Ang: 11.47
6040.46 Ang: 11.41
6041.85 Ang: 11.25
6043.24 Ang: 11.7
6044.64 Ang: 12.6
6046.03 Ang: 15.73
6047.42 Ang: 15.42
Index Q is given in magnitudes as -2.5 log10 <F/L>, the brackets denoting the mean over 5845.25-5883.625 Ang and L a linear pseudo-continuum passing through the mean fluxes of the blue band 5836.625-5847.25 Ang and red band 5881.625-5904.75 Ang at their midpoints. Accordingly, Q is 0.02 mag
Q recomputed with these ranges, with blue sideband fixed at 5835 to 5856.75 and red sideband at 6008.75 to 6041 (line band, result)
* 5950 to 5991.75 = -0.21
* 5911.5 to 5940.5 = -0.11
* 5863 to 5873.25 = -0.12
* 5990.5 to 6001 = -0.19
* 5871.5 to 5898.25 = -0.07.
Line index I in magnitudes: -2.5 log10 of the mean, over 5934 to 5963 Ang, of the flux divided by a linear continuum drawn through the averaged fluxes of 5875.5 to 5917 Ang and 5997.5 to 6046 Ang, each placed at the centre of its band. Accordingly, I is -0.13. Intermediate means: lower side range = 13.1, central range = 14.1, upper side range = 11.7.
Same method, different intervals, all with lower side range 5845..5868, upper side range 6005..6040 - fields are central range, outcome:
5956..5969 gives -0.20 mag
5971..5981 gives -0.21 mag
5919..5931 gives -0.07 mag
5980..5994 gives -0.16 mag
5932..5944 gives -0.14 mag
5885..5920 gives -0.09 mag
